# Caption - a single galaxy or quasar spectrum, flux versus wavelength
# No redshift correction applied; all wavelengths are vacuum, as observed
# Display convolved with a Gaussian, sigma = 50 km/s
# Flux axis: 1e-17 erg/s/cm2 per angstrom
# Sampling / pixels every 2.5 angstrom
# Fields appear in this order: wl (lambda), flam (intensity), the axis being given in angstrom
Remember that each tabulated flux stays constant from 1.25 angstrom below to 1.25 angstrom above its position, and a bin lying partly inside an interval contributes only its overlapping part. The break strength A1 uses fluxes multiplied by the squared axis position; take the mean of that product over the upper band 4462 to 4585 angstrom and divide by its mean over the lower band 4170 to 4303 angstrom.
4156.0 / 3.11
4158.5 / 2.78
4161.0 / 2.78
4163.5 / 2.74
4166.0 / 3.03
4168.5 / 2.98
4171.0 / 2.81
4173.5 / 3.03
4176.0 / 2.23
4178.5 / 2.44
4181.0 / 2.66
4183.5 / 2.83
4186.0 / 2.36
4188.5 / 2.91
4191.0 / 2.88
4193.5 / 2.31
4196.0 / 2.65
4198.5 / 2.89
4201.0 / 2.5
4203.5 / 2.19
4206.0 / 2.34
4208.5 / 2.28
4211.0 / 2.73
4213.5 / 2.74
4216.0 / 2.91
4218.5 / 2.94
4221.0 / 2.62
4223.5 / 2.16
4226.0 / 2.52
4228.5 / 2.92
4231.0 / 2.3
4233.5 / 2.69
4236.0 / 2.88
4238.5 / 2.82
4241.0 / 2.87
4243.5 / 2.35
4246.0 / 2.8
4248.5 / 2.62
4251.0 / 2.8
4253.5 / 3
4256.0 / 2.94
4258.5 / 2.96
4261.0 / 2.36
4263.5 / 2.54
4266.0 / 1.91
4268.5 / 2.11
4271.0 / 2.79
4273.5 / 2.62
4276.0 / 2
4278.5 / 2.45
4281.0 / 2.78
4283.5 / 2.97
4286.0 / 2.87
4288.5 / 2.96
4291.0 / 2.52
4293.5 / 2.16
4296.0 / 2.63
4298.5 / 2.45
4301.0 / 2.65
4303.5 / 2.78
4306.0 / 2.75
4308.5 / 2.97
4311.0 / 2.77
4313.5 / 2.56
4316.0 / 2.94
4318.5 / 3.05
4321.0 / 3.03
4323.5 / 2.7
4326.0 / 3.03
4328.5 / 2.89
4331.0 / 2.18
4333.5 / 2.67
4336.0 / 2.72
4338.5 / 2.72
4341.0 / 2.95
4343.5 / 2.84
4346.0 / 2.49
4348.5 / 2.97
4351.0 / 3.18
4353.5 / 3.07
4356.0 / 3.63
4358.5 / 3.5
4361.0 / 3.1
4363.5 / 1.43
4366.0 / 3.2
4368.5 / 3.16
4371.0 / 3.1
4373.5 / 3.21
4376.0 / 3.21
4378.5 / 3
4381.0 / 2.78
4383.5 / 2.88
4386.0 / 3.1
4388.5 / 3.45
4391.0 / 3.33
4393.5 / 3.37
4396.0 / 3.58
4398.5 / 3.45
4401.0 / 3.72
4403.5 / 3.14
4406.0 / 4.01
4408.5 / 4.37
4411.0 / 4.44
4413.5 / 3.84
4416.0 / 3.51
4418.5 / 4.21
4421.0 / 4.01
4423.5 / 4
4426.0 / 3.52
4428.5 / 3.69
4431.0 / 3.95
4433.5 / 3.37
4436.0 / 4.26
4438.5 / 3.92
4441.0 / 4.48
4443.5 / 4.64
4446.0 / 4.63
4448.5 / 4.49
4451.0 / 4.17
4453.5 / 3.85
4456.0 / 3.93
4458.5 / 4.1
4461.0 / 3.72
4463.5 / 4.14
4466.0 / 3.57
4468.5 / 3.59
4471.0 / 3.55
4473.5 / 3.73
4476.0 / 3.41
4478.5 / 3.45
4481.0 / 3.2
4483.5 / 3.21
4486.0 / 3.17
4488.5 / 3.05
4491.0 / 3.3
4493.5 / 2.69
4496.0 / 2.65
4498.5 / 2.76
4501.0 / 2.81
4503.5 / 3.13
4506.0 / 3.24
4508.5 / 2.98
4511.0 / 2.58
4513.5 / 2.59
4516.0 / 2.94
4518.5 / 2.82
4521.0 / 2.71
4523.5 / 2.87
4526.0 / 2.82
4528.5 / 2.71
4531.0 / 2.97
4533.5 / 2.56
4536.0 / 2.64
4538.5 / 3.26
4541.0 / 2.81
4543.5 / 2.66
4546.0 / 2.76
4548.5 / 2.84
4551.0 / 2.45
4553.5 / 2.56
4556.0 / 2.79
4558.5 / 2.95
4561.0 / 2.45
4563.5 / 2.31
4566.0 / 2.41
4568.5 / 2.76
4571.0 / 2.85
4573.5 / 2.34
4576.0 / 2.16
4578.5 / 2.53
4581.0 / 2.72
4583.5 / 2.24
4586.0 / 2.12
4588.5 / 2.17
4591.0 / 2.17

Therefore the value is 1.3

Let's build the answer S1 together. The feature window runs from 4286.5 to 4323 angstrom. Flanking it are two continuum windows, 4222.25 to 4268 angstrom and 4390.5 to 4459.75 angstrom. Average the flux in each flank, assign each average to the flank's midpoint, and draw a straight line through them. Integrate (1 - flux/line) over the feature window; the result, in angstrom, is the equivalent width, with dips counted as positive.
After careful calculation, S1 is 3.9 angstrom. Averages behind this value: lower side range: 2.63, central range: 2.73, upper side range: 3.93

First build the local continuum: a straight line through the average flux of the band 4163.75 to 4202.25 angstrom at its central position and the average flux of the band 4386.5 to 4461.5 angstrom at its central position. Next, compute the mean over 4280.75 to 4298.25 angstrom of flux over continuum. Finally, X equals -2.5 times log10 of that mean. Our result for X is 0.202 mag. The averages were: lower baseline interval 2.7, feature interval 2.68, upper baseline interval 3.9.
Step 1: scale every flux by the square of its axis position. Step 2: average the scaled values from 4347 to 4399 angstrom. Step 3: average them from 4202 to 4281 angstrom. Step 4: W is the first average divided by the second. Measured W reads 1.3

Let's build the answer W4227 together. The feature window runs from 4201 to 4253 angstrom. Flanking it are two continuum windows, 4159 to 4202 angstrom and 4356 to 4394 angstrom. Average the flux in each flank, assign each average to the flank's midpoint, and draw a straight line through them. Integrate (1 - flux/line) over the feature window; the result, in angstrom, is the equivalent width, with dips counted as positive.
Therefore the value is 3.2 angstrom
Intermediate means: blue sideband 2.71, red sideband 3.07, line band 2.63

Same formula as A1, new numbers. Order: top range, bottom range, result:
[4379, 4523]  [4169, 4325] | 1.46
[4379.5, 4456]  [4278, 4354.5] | 1.44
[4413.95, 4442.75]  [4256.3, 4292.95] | 1.64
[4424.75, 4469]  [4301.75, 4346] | 1.52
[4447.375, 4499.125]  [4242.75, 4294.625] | 1.49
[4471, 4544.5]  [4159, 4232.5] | 1.29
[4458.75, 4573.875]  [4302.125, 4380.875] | 1.11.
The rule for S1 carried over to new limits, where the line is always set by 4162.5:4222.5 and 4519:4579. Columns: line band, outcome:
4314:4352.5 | -2.2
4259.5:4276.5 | 2.0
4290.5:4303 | 0.8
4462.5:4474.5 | -4.6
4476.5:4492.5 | -3.3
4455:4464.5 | -4.6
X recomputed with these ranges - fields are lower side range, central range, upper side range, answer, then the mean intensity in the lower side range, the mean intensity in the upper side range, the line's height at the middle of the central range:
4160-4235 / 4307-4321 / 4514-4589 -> -0.09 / 2.65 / 2.64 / 2.65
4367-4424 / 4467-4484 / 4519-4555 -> -0.12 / 3.51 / 2.76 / 3.09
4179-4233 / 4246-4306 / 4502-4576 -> 0.01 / 2.6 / 2.74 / 2.63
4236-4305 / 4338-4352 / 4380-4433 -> 0.11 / 2.62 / 3.64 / 3.18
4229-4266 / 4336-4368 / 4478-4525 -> -0.05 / 2.69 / 2.95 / 2.79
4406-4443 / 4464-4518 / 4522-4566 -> 0.05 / 3.98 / 2.72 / 3.28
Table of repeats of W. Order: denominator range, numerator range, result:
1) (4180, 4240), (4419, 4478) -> 1.67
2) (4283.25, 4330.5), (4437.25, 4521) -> 1.35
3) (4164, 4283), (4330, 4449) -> 1.41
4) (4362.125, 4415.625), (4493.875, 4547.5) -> 0.90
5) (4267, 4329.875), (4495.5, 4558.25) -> 1.15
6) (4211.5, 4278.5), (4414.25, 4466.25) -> 1.68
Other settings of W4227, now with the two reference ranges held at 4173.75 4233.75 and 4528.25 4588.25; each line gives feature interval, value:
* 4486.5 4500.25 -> -1.56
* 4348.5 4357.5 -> -2.27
